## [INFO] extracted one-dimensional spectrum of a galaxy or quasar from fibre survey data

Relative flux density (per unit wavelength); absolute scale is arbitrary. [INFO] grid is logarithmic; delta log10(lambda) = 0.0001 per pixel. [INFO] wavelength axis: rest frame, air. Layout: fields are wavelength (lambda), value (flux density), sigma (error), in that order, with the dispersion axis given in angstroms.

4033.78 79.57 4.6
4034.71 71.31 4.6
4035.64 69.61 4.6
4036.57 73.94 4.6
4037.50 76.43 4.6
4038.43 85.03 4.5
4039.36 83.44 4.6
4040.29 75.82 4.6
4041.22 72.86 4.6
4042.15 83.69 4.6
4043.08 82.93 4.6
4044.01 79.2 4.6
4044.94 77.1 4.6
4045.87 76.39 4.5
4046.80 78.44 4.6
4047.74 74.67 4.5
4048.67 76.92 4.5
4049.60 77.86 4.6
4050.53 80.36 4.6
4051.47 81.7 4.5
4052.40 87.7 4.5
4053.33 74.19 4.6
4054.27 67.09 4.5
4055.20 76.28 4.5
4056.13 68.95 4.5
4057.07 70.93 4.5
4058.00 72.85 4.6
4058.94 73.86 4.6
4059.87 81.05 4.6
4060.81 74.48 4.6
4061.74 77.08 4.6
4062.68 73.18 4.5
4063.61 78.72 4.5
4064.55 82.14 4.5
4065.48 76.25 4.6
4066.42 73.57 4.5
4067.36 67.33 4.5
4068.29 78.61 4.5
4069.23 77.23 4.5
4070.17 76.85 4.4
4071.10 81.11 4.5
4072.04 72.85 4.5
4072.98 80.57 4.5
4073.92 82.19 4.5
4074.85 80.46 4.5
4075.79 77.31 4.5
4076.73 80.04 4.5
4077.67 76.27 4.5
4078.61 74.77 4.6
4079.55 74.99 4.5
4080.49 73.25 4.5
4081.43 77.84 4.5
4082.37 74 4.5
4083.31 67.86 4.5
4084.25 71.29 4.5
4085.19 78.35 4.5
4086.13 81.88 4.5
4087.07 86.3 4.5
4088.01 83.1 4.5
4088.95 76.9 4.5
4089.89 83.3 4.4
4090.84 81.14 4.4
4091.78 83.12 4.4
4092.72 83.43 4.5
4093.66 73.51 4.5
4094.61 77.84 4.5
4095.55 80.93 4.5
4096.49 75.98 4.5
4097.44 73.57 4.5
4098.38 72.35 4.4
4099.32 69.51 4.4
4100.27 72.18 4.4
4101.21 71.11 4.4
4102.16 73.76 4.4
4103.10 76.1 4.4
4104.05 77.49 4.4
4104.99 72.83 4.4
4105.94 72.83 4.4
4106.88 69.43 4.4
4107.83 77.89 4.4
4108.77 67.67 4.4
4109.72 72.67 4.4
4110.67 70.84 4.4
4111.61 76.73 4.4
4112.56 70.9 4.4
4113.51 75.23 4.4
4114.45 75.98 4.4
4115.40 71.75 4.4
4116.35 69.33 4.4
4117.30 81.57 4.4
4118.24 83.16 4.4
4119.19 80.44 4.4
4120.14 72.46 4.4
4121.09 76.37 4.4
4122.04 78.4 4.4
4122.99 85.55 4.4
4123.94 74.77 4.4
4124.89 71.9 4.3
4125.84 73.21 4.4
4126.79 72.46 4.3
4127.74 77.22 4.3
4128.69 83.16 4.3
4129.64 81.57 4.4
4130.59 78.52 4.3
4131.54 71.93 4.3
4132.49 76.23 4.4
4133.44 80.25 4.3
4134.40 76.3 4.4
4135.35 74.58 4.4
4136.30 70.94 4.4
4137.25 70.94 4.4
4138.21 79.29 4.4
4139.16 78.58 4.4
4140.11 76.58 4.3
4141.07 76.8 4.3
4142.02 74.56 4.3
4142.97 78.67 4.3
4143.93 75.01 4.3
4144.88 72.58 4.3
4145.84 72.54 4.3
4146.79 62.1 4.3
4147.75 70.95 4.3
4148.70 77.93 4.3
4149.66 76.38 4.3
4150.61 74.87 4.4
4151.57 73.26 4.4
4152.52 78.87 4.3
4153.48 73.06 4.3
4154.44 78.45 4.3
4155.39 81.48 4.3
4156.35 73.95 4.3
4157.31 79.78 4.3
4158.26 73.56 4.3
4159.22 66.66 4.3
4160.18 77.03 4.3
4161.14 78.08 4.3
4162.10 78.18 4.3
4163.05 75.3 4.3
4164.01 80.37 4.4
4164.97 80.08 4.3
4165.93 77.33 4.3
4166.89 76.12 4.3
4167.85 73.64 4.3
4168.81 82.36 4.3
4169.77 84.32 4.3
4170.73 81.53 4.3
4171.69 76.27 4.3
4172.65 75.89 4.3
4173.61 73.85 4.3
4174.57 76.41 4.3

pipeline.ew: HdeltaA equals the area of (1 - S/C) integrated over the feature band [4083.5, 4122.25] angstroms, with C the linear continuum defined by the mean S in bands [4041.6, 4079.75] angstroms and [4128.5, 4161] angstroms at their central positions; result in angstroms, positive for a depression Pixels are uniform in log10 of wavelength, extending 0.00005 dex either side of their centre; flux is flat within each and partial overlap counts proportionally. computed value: 0.1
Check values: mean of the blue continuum 77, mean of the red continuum 75.5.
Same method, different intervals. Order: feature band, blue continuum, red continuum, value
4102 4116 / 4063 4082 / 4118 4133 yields 0.68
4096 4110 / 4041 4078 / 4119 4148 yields 0.58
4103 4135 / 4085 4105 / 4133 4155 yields 0.25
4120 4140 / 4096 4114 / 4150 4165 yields -0.49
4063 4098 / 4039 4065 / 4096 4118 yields -1.13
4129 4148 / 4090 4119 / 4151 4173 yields 0.32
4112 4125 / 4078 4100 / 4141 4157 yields -0.07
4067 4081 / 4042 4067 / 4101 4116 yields -0.27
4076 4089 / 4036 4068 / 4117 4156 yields -0.06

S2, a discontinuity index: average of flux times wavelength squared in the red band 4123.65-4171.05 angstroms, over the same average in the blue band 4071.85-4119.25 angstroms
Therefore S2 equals 1.0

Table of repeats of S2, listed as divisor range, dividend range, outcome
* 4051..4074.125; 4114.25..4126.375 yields 1.03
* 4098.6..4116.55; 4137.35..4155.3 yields 1.05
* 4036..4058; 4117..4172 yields 1.04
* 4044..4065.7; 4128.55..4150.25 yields 1.03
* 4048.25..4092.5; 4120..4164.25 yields 1.02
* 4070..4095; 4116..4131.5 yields 1.01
